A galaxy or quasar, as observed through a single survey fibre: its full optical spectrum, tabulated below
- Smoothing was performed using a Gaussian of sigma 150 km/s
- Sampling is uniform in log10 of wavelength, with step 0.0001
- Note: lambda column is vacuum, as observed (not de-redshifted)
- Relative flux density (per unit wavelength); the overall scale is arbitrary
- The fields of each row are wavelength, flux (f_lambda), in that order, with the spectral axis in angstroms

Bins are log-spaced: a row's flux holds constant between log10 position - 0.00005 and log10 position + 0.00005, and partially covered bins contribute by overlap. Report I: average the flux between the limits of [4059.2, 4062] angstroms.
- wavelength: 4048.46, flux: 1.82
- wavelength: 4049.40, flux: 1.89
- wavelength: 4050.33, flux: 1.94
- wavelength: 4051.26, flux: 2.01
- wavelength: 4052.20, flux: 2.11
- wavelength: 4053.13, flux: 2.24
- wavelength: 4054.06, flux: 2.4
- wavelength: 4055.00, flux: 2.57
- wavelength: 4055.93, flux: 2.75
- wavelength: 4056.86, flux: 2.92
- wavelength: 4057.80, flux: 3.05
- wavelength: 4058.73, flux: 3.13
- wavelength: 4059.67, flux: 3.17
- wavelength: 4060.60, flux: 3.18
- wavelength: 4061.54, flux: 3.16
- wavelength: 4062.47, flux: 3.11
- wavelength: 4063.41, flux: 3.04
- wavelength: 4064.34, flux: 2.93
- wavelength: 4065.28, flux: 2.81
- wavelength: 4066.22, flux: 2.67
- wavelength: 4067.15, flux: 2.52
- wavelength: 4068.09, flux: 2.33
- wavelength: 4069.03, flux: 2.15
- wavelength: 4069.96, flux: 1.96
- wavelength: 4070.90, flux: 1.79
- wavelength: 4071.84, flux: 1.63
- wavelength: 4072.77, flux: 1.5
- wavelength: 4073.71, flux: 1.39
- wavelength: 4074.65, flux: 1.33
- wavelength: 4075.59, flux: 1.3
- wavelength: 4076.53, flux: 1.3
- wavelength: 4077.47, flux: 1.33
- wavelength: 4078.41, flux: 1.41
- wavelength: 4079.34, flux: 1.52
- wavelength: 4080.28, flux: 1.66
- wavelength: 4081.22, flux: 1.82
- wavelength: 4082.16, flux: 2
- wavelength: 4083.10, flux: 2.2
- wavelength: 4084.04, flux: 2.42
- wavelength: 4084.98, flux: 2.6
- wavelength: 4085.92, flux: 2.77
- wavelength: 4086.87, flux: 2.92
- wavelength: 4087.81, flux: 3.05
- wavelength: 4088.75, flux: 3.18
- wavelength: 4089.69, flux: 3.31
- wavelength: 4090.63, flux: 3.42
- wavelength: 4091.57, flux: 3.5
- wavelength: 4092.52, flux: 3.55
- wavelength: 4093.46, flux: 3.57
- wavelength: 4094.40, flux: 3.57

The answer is 3.17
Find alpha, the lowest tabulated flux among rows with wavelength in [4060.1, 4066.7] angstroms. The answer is 2.67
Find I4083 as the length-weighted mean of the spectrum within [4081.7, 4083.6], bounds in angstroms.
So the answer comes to 2.11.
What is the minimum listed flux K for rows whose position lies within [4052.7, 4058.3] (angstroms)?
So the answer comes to 2.24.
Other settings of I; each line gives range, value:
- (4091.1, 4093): 3.52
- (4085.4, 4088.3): 2.9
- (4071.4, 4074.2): 1.51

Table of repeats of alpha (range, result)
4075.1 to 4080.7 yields 1.3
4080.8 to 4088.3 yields 1.82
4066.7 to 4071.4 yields 1.79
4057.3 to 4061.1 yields 3.05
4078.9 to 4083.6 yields 1.52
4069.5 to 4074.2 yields 1.39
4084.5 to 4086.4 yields 2.6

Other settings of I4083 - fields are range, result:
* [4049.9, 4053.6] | 2.08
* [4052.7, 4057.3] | 2.58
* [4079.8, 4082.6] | 1.82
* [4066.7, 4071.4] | 2.14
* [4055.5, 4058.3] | 2.91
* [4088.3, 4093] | 3.39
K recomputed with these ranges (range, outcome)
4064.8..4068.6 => 2.33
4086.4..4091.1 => 2.92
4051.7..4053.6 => 2.11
